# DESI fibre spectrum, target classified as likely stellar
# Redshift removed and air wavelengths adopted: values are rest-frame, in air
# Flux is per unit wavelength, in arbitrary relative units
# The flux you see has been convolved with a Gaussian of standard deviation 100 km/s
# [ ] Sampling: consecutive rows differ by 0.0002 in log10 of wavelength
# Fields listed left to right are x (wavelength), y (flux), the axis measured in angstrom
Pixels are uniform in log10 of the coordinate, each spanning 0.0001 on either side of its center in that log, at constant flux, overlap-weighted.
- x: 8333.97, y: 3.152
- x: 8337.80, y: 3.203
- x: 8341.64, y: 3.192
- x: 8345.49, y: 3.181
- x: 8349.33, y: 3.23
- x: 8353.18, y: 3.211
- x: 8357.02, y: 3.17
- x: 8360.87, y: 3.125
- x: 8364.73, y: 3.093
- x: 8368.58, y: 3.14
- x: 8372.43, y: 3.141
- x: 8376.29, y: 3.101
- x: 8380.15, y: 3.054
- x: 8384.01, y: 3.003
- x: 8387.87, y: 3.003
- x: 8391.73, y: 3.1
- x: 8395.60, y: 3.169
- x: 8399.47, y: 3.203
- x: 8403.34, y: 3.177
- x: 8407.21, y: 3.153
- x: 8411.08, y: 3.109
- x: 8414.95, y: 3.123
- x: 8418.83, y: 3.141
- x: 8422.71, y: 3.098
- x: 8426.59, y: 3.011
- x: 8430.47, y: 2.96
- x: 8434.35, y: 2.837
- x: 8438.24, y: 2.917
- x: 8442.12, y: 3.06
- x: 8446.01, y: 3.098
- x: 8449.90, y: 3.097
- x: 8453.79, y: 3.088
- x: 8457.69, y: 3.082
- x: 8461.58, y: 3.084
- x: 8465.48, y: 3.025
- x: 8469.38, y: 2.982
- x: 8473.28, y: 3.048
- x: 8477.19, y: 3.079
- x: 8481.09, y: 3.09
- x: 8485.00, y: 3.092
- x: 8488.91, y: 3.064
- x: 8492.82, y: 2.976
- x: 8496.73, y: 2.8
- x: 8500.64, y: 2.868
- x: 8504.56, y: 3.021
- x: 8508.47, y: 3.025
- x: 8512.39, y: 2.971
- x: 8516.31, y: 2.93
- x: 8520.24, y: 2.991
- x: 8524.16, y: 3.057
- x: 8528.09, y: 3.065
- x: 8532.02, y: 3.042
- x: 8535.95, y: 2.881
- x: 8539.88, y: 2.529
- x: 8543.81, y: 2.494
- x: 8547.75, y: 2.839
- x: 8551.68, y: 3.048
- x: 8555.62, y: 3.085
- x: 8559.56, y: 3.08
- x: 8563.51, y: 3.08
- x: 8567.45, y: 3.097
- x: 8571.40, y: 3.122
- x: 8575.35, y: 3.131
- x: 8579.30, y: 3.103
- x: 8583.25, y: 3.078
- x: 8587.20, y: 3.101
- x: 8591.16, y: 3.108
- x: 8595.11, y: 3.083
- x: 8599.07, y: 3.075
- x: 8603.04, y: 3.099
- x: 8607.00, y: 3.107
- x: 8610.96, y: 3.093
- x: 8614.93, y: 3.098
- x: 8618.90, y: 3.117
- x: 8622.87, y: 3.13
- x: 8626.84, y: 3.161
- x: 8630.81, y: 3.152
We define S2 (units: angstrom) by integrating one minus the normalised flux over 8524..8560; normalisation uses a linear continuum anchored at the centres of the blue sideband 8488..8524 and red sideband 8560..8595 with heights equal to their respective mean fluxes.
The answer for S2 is 1.6 angstrom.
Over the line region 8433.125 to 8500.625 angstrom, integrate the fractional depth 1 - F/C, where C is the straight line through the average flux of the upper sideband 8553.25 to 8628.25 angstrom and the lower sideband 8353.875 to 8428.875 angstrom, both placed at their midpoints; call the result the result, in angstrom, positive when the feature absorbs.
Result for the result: 1.9 angstrom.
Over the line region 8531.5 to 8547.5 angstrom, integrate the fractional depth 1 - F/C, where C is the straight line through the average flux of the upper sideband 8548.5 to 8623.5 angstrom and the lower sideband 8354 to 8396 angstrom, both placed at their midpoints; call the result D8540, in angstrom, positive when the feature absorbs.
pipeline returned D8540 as 1.93 angstrom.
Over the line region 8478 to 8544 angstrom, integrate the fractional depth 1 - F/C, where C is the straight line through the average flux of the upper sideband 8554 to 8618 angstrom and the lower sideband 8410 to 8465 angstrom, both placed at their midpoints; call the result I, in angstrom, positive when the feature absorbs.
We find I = 2.6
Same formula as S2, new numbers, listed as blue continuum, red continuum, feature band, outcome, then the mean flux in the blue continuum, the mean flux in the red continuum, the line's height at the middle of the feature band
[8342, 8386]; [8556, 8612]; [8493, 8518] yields 1.37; 3.13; 3.1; 3.11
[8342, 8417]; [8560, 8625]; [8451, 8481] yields 0.58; 3.13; 3.1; 3.12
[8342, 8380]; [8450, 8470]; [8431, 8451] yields 0.54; 3.15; 3.06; 3.08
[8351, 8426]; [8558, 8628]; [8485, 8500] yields 0.74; 3.12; 3.1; 3.11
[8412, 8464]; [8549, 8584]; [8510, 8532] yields 0.47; 3.05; 3.09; 3.07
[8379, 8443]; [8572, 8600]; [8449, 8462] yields -0.05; 3.07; 3.1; 3.07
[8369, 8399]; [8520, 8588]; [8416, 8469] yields 0.30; 3.09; 2.99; 3.06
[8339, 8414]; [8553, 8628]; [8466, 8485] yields 0.41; 3.13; 3.1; 3.12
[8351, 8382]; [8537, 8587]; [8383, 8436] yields 0.28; 3.13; 2.98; 3.1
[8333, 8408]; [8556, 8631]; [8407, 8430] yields 0.29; 3.14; 3.1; 3.13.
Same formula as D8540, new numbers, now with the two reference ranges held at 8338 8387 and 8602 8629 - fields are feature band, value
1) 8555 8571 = 0.16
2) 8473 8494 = 0.43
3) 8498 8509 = 0.60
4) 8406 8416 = 0.02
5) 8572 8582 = 0.02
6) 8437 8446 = 0.32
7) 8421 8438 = 0.88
